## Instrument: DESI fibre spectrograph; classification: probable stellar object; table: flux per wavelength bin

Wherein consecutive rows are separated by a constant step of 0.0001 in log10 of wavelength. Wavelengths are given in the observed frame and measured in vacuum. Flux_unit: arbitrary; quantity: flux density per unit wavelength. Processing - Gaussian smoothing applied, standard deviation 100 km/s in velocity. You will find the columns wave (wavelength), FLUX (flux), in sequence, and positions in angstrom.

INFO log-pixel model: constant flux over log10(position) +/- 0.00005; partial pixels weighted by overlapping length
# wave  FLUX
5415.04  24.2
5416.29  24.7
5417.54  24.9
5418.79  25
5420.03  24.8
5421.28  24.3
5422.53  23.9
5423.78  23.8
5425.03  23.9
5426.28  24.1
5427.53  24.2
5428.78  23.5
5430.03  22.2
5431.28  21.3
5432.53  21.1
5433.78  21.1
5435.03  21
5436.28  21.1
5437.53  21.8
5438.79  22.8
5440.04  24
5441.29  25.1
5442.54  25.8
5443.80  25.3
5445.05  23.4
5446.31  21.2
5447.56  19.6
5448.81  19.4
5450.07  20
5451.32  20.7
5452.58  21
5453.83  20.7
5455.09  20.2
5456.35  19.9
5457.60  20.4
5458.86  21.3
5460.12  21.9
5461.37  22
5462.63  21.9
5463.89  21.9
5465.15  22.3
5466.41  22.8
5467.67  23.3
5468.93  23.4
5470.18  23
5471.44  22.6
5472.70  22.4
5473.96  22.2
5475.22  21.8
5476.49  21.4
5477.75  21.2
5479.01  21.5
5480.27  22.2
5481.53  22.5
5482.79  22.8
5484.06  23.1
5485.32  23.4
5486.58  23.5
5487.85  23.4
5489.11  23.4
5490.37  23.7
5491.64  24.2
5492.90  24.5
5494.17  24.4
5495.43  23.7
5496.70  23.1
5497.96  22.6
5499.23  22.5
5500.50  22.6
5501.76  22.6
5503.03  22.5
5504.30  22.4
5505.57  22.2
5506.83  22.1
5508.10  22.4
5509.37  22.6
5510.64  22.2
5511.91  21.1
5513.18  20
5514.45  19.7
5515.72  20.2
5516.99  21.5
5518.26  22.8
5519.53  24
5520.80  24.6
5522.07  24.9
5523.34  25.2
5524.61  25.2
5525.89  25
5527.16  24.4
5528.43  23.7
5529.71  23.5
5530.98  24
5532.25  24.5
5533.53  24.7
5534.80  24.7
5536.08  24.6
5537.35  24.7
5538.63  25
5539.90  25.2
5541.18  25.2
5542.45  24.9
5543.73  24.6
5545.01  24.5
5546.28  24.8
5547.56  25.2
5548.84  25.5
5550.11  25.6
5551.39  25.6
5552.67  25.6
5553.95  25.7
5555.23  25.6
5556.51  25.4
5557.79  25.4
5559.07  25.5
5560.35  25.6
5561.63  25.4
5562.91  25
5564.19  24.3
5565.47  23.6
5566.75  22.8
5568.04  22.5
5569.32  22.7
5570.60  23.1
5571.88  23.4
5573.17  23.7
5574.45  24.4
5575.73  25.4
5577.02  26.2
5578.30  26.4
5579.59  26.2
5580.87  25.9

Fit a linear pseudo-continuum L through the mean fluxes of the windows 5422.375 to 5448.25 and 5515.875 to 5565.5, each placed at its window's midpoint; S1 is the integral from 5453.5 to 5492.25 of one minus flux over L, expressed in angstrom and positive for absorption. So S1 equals 2.0 angstrom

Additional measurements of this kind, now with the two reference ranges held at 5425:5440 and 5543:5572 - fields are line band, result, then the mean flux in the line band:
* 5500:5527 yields 1.34 angstrom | 22.7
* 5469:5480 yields 0.50 angstrom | 22.1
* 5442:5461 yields 1.11 angstrom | 21.4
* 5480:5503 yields 0.22 angstrom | 23.2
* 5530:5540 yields -0.14 angstrom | 24.6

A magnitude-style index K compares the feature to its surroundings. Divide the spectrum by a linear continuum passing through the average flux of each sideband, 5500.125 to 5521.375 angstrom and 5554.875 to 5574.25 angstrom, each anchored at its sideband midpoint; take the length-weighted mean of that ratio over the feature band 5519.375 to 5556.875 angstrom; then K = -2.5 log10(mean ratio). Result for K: -0.08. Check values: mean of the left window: 22.1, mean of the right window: 24.2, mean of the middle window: 24.9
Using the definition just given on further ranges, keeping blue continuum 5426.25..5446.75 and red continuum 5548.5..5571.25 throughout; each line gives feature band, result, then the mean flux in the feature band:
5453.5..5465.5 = 0.097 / 21.2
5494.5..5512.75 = 0.065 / 22.5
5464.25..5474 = 0.027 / 22.8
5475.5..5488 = 0.052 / 22.4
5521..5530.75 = -0.015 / 24.5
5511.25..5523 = 0.089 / 22.2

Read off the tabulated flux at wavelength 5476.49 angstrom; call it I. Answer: 21.4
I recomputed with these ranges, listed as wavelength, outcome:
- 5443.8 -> 25.3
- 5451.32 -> 20.7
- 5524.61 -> 25.2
